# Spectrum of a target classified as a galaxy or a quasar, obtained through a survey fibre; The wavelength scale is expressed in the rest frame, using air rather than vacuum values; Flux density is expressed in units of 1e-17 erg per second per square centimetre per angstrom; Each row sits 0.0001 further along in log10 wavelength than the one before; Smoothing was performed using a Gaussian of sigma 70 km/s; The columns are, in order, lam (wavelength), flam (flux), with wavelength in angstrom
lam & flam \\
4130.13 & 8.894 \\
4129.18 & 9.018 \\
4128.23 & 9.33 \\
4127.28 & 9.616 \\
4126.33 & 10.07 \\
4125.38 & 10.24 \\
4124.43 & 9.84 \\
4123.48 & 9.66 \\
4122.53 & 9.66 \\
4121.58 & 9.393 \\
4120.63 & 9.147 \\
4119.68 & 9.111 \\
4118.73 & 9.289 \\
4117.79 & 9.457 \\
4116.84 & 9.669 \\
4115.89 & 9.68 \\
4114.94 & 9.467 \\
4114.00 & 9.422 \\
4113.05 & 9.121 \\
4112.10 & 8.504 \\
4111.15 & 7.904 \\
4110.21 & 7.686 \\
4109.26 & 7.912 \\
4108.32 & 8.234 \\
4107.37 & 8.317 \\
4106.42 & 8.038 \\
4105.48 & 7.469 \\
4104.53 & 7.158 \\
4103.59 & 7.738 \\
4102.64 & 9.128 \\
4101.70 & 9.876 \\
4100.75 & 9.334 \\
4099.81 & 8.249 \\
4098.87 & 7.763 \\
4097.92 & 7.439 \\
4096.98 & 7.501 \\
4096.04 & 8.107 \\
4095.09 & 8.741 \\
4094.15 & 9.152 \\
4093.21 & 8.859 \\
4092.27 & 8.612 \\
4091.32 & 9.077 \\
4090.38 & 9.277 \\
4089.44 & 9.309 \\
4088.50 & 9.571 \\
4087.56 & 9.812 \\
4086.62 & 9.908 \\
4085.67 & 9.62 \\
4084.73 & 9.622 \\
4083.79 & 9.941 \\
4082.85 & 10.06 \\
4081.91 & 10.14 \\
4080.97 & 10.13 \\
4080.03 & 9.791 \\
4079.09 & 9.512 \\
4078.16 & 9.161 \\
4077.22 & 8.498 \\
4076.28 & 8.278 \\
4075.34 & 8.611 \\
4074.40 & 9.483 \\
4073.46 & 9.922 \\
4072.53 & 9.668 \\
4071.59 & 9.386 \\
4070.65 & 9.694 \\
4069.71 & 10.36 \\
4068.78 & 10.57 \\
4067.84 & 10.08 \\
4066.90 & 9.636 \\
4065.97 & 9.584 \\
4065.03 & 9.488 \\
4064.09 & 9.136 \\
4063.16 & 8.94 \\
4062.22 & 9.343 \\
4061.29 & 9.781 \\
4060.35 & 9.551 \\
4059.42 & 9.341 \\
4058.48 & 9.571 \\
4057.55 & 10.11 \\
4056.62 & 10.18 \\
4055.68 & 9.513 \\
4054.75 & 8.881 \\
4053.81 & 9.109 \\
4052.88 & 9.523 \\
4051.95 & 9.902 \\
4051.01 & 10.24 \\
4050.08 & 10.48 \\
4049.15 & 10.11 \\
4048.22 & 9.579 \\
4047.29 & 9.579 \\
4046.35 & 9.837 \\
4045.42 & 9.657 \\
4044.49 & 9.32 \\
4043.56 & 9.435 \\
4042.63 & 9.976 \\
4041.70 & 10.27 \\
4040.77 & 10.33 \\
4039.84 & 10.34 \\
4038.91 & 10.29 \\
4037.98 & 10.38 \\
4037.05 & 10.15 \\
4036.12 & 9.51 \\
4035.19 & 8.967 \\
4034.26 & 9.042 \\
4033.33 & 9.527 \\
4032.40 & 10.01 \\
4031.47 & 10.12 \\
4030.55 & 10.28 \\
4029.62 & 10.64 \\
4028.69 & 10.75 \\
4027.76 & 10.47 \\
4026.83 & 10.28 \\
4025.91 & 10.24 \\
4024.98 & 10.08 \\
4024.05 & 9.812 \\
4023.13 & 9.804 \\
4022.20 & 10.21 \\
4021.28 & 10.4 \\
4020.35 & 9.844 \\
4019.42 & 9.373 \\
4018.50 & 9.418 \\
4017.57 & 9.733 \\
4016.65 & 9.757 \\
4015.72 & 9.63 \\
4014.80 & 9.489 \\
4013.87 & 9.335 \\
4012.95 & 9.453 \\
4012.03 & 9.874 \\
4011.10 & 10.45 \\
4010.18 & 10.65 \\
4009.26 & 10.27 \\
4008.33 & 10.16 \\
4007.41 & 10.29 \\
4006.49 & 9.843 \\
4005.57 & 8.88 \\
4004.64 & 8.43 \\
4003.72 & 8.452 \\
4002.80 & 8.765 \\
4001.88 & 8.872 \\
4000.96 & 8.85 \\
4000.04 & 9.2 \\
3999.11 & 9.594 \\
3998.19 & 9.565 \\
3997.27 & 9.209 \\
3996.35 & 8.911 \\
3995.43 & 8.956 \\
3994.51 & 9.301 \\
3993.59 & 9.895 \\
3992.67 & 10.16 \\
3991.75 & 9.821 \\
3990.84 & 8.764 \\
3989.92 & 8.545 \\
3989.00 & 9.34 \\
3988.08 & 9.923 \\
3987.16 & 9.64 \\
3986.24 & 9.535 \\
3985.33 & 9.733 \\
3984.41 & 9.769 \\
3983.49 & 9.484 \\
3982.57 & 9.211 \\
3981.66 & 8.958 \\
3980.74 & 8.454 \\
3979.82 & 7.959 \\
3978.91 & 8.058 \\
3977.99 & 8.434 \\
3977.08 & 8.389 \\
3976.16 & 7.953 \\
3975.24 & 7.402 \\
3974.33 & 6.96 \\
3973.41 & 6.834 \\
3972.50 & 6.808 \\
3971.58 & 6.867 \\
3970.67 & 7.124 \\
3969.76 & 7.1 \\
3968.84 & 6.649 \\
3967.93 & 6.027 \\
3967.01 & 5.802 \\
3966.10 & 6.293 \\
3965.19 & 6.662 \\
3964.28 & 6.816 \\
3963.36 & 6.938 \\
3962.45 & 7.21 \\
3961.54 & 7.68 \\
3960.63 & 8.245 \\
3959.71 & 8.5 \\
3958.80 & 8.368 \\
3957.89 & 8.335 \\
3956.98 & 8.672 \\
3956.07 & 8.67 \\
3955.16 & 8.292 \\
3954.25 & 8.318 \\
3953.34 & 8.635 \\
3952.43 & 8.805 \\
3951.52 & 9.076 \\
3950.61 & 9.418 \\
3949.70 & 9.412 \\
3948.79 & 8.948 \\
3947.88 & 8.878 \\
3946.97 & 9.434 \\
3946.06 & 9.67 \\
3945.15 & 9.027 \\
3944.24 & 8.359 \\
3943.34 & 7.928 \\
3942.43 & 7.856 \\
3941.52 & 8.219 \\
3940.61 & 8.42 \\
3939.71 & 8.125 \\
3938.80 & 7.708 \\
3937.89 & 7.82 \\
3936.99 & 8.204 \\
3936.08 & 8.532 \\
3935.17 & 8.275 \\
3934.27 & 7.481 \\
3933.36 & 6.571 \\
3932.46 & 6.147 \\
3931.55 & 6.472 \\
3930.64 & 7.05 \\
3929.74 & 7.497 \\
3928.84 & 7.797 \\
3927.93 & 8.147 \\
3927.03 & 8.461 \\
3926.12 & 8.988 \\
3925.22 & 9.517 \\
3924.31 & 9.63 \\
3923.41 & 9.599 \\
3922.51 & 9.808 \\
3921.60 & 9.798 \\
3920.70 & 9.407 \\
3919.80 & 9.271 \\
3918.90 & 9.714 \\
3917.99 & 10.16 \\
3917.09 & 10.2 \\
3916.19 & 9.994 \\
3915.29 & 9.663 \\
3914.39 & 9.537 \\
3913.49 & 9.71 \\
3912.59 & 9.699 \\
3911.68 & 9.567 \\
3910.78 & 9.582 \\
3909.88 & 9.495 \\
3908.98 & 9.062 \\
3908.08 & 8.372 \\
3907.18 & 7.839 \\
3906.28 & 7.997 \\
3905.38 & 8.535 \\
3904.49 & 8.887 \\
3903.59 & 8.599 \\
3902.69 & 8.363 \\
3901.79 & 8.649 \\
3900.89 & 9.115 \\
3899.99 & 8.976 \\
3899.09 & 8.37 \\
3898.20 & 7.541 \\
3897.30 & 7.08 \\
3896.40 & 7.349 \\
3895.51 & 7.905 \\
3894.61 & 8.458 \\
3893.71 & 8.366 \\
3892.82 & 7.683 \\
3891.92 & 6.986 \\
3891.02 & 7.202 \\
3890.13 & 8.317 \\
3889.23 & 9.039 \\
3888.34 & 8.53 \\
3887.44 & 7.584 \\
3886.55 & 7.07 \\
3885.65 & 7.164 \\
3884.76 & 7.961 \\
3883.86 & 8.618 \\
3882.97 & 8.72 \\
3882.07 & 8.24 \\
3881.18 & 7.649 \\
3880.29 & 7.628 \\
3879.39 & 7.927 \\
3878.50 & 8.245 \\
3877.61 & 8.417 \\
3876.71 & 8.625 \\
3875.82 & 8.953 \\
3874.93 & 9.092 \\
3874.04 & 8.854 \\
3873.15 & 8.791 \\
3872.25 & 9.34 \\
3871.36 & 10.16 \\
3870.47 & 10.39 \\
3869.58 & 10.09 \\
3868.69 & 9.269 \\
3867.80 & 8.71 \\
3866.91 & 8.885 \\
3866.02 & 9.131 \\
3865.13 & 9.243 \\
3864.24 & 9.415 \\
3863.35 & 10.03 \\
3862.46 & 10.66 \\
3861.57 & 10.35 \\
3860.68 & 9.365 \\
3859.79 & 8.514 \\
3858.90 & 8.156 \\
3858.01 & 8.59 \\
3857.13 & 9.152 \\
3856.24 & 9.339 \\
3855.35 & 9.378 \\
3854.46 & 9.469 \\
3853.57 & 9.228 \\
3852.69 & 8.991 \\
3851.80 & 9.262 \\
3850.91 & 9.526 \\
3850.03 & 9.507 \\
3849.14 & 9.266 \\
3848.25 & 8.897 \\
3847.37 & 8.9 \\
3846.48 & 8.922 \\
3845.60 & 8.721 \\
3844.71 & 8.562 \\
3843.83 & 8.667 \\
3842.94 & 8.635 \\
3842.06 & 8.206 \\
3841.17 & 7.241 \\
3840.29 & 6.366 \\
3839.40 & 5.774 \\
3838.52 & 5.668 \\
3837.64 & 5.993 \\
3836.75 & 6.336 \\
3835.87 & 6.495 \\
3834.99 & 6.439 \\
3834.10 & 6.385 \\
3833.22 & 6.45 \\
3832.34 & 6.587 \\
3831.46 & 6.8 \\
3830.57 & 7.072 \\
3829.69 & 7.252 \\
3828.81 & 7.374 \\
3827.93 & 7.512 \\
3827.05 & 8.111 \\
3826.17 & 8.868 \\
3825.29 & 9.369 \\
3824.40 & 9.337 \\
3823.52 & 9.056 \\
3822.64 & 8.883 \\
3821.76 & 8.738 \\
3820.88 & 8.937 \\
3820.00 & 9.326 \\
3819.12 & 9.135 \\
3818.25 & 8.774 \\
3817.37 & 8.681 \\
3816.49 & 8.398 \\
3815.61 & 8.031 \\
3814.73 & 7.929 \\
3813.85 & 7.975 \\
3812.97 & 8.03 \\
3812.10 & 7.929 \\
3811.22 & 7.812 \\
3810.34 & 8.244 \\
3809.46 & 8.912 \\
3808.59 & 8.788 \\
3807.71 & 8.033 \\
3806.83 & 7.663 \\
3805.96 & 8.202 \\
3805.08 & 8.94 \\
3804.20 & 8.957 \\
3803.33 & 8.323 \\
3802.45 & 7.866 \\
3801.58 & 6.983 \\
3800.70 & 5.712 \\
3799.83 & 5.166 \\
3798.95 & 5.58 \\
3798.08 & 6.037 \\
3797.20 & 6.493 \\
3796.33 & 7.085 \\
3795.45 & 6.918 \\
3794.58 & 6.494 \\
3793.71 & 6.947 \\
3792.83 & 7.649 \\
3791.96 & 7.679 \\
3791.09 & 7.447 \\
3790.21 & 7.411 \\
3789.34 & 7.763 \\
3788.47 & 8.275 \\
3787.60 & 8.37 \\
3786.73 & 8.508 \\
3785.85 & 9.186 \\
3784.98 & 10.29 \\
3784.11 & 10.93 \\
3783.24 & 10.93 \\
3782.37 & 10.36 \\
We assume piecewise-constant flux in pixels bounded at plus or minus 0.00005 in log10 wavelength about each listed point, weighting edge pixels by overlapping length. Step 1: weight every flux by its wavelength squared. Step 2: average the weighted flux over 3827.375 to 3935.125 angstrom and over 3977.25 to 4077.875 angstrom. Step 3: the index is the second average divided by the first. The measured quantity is 1.22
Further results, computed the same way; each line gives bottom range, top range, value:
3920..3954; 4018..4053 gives 1.24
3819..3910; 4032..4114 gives 1.23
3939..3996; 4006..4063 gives 1.22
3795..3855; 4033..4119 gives 1.33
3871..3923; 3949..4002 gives 1.01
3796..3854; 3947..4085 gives 1.29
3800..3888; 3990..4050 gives 1.27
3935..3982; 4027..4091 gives 1.28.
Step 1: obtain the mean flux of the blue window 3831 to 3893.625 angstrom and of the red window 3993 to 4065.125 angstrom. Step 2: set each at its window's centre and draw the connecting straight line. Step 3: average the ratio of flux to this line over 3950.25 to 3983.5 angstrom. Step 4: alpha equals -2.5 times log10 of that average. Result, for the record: 0.18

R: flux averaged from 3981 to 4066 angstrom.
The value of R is 9.67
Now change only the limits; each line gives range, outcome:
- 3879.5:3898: 7.87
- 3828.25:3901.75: 8.31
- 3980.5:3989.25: 9.43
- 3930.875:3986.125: 8.01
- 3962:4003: 8.33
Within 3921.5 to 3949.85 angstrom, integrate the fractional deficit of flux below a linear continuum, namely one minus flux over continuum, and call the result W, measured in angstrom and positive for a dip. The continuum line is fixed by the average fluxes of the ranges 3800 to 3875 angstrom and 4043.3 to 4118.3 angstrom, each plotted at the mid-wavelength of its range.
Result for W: 1.3 angstrom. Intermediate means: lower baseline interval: 8.4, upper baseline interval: 9.22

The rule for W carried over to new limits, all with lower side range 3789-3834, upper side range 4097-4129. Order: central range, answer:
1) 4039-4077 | -4.4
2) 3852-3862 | -1.5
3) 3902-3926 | -3.4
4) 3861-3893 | -2.7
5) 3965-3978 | 2.1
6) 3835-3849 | 0.6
